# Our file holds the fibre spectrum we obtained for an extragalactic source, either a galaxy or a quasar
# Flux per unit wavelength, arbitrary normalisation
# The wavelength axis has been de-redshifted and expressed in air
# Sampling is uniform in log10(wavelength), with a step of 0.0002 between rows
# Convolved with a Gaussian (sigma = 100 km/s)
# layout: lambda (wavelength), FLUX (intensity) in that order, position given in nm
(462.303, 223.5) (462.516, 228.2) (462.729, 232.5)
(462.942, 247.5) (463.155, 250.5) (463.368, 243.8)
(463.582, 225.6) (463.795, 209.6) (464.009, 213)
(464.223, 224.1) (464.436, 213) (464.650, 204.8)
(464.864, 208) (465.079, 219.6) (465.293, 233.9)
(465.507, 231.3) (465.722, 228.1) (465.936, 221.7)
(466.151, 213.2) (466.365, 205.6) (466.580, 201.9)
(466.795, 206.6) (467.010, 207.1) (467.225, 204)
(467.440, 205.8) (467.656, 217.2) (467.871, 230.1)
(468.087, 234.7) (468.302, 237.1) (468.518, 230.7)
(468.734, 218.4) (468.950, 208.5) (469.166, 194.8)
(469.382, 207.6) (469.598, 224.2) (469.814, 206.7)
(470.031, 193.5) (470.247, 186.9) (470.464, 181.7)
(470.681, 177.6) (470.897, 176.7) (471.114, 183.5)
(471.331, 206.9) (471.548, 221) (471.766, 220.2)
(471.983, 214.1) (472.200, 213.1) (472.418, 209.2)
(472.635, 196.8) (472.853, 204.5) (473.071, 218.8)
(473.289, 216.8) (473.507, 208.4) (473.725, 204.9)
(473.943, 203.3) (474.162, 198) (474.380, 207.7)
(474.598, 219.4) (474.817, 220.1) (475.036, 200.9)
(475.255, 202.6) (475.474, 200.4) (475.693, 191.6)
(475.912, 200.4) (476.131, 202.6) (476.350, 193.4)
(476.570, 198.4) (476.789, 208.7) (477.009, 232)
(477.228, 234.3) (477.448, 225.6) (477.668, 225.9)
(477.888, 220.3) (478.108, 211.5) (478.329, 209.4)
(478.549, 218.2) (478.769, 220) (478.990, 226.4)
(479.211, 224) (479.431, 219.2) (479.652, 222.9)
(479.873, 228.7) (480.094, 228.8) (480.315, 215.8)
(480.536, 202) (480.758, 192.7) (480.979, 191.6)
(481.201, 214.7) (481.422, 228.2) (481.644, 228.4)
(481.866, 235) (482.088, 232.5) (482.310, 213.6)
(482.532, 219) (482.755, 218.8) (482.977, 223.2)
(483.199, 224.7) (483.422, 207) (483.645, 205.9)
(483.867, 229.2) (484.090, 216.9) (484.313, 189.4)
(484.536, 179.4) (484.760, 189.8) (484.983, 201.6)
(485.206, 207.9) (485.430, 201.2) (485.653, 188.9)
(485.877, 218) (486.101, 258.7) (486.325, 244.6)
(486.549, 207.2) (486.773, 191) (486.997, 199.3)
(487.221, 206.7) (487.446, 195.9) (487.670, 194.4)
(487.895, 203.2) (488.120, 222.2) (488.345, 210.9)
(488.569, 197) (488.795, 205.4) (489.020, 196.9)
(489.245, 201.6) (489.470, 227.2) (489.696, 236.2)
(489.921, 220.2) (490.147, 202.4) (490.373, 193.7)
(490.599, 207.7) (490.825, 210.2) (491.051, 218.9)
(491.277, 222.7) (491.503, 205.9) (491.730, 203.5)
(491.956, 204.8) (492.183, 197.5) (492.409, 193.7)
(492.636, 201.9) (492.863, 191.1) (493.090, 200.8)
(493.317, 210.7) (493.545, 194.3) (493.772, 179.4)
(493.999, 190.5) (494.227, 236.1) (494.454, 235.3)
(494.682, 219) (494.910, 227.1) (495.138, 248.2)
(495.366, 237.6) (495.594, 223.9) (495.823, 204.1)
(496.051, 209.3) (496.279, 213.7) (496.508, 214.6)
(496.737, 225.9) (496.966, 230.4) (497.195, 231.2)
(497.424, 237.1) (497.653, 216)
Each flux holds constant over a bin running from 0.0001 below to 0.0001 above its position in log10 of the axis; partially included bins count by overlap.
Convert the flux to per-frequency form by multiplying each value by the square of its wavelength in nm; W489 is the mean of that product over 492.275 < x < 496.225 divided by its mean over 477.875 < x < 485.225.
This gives 1.04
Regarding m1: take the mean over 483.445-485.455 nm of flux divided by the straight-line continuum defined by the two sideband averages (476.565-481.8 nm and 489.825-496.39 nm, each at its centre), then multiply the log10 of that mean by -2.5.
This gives 0.07 mag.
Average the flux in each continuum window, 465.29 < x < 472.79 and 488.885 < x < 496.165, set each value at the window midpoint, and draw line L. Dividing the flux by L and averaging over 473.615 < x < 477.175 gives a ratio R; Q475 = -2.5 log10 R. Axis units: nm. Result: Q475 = 0.022 mag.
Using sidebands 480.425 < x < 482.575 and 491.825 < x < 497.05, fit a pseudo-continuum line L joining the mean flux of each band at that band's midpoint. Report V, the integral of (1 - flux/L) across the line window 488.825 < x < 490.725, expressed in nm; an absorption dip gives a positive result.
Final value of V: 0.028 nm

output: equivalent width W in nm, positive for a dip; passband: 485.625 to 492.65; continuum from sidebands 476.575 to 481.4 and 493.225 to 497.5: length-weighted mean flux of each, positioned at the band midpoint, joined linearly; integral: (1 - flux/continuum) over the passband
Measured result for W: 0.298 nm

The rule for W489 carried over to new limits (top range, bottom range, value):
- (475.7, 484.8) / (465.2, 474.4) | 1.07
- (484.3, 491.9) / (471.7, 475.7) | 1.06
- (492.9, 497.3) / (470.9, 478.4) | 1.13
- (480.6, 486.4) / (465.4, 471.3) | 1.09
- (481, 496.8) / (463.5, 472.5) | 1.09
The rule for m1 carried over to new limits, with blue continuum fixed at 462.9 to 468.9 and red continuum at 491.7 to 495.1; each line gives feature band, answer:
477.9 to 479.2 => -0.02 mag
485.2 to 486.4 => -0.05 mag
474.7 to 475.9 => 0.07 mag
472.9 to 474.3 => 0.04 mag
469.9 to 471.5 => 0.16 mag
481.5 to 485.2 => -0.01 mag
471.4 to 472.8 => 0.03 mag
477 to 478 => -0.06 mag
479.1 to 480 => -0.05 mag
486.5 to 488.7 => 0.04 mag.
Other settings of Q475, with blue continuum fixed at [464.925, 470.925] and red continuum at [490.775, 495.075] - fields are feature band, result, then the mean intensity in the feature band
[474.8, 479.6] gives -0.015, 213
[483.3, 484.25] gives -0.022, 214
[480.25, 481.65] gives 0.003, 209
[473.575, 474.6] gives 0.026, 206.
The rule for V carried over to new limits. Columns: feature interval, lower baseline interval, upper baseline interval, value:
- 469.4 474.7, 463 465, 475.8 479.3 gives 0.35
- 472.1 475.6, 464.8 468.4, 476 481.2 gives 0.14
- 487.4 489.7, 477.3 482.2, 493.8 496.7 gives 0.13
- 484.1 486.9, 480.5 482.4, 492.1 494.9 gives 0.07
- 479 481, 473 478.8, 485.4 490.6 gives -0.05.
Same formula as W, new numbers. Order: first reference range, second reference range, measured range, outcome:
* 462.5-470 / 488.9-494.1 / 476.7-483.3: -0.26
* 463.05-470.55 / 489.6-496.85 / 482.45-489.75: 0.12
